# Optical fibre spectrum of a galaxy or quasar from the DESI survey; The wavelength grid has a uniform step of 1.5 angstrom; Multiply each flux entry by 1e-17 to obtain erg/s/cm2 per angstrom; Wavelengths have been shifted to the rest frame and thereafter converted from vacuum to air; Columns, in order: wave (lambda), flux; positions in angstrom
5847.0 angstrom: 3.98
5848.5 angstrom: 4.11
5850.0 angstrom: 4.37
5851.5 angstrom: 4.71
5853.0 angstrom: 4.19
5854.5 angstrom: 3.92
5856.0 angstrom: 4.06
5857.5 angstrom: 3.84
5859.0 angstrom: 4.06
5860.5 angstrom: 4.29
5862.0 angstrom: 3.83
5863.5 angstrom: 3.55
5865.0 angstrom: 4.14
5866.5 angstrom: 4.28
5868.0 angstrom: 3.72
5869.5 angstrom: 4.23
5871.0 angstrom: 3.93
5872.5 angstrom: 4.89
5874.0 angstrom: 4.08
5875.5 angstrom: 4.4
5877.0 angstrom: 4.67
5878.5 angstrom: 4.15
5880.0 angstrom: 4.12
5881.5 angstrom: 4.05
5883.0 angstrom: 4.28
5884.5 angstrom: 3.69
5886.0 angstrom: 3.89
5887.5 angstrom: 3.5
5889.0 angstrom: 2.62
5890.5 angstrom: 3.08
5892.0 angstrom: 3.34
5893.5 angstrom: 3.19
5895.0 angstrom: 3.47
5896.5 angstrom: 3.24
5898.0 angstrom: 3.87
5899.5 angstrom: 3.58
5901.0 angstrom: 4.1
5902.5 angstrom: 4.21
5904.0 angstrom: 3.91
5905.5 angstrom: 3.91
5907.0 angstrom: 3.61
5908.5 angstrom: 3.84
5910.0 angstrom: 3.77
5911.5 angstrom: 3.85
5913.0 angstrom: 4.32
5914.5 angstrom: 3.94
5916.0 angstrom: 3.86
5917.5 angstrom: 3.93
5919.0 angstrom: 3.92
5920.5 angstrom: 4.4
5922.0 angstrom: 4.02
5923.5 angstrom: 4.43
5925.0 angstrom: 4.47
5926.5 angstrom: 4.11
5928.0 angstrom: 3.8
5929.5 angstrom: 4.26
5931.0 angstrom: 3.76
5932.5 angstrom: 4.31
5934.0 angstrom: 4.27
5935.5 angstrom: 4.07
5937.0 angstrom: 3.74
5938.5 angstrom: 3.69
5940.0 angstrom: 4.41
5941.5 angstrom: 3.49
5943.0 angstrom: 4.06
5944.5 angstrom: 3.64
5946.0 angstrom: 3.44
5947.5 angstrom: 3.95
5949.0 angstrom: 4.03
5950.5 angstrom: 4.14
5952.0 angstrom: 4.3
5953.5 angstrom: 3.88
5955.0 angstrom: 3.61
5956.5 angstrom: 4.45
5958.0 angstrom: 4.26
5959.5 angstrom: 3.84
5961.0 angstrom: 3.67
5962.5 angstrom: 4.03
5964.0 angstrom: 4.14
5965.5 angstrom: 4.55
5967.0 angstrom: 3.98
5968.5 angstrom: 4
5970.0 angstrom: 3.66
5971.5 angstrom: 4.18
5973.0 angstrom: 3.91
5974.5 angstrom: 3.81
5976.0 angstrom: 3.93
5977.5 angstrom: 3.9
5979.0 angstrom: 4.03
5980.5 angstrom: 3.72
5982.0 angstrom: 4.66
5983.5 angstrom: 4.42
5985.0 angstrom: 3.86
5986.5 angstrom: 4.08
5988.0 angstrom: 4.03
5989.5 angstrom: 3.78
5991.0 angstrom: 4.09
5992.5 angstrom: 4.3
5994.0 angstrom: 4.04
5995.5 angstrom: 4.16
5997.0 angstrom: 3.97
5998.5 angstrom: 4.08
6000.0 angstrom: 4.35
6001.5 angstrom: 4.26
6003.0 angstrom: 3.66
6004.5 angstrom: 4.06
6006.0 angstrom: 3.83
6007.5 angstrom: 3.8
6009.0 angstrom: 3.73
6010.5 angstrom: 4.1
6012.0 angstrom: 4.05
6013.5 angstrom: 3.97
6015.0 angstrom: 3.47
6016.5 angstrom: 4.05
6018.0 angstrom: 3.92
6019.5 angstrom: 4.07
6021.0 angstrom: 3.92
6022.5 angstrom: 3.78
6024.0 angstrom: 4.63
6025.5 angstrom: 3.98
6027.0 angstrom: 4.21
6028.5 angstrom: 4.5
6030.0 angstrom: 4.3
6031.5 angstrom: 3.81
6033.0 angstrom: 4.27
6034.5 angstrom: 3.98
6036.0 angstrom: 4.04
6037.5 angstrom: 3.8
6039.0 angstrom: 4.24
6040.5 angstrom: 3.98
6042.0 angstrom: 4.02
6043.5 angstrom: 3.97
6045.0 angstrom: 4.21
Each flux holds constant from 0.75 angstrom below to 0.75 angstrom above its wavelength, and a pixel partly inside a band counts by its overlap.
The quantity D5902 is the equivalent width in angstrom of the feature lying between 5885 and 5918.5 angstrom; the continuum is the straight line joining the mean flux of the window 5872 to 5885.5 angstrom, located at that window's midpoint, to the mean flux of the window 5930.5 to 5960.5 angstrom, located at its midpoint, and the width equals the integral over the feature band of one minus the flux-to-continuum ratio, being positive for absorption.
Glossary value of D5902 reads 3.7 angstrom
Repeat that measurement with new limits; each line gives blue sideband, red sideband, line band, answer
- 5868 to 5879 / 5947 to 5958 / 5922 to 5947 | 0.8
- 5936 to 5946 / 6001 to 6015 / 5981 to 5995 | -0.9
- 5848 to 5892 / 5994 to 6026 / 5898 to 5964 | 0.3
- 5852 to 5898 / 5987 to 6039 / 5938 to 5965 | 0.1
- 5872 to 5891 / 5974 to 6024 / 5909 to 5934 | -0.6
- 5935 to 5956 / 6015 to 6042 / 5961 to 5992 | -0.6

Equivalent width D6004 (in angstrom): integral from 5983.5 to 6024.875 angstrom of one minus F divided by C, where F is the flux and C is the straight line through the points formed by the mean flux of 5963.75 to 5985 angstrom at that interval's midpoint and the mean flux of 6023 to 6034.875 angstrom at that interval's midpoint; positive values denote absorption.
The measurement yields 1.3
